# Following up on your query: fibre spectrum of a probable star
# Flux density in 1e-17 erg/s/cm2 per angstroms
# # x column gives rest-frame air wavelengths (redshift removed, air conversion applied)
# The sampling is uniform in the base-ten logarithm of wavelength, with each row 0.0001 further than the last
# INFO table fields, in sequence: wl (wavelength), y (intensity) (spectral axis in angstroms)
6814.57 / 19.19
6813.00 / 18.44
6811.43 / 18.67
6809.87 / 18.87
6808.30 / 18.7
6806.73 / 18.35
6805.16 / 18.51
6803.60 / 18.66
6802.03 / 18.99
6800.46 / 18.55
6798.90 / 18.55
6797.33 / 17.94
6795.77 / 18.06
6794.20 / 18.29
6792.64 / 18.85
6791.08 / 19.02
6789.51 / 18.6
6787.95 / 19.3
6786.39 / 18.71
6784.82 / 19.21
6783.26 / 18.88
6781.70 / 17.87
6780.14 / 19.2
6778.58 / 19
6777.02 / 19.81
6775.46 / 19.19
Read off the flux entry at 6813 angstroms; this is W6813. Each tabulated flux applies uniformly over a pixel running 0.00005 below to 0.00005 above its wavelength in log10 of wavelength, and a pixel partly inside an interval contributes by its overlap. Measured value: 18.44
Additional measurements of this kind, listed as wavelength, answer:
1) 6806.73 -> 18.35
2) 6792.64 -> 18.85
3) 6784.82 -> 19.21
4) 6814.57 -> 19.19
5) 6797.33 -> 17.94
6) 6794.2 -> 18.29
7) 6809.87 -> 18.87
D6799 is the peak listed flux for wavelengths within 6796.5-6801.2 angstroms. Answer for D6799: 18.55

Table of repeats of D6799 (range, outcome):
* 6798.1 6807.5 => 18.99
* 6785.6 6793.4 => 19.3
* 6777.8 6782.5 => 19.2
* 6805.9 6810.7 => 18.87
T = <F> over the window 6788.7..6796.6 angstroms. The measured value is 18.6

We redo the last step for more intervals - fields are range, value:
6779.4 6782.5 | 18.5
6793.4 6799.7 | 18.2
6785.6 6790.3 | 18.8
